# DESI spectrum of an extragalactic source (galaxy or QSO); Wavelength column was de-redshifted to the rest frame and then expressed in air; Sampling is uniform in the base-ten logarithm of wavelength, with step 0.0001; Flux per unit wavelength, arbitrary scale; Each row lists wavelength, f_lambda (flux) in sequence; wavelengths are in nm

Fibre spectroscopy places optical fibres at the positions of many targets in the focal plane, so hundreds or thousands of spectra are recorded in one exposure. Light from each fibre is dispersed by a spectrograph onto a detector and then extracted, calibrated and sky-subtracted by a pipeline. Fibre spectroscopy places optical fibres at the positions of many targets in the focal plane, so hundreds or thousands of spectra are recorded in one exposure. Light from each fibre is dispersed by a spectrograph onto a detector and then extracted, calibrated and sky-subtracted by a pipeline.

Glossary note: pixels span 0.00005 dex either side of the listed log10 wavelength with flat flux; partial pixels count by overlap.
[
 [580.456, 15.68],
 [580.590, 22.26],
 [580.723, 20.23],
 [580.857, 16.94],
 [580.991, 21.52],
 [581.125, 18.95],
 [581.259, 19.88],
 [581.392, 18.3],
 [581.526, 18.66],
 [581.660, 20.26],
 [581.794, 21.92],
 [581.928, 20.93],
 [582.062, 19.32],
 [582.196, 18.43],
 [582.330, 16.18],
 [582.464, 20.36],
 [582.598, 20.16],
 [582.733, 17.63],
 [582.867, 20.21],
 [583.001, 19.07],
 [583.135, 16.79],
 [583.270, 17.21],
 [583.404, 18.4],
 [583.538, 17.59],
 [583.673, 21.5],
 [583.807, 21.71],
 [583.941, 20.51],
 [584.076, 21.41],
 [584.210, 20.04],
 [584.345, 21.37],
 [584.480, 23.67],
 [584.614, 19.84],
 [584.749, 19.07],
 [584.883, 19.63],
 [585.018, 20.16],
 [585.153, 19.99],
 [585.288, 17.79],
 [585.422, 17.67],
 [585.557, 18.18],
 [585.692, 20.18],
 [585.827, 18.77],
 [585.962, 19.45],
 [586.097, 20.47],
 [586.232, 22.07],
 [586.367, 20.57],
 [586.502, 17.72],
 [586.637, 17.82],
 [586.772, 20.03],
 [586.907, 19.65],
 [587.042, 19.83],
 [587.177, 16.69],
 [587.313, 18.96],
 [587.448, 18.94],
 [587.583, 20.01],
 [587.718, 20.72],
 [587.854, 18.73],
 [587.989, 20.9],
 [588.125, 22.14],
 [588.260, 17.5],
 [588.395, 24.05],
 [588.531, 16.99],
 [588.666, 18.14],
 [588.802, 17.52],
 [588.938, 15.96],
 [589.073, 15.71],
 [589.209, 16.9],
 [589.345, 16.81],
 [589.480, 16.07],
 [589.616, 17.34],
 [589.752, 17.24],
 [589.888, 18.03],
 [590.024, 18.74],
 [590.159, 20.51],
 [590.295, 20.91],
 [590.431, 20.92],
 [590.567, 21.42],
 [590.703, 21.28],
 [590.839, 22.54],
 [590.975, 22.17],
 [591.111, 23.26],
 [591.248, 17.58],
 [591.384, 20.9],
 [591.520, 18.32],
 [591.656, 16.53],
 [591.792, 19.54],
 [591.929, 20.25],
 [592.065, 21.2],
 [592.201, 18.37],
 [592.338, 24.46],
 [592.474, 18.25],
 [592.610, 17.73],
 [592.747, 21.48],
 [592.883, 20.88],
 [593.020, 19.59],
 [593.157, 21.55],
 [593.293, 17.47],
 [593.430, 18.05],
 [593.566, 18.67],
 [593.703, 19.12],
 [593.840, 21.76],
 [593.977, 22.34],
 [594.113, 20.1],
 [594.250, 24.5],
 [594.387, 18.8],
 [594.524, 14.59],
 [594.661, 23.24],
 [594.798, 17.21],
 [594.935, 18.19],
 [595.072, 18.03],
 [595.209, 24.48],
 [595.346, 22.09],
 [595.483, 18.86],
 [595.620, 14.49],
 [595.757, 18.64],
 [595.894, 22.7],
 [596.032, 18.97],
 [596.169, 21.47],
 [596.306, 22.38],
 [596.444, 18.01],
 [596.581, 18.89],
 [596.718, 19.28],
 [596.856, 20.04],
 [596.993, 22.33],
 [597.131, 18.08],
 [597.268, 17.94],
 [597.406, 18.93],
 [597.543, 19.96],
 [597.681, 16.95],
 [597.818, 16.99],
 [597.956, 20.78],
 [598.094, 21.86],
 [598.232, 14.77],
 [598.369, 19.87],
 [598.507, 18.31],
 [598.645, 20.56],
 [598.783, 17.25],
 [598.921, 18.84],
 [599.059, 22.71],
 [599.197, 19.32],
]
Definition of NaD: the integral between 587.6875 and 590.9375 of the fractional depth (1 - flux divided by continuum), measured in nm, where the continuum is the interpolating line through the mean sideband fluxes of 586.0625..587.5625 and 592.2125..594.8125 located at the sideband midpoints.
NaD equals 0.09 nm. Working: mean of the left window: 19.3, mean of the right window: 20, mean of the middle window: 19.1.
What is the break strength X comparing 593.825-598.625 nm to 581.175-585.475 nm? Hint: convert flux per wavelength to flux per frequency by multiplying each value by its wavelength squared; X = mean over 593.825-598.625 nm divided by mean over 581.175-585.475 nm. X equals 1.0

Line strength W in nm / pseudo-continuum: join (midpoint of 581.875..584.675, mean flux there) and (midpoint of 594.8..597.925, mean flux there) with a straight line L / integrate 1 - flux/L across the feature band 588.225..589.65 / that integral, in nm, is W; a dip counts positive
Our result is 0.14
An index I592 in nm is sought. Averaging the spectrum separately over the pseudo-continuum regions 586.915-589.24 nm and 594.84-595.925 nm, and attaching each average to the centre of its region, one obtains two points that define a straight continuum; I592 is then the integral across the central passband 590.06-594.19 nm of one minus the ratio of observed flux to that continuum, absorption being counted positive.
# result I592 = -0.22 nm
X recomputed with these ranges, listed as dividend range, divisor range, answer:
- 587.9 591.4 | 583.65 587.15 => 0.98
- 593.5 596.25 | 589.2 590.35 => 1.12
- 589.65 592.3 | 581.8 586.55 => 1.05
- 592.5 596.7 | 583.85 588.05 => 1.03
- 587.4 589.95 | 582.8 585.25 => 0.94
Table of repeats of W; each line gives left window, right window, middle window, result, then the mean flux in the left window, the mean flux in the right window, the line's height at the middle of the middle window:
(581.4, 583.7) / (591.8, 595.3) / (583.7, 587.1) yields -0.11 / 19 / 20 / 19.3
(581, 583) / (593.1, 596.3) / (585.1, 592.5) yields 0.12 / 19.4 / 19.8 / 19.6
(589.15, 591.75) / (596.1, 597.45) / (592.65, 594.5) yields -0.06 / 19.4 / 19.7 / 19.5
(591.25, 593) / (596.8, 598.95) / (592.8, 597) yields -0.11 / 19.7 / 19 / 19.4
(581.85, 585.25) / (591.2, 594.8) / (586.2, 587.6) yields 0.03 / 19.6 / 19.8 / 19.7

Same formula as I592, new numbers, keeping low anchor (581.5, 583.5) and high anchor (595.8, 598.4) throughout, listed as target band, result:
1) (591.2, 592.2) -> 0.01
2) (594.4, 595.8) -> 0.03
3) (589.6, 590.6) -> -0.01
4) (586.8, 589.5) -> 0.07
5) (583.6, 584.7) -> -0.12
